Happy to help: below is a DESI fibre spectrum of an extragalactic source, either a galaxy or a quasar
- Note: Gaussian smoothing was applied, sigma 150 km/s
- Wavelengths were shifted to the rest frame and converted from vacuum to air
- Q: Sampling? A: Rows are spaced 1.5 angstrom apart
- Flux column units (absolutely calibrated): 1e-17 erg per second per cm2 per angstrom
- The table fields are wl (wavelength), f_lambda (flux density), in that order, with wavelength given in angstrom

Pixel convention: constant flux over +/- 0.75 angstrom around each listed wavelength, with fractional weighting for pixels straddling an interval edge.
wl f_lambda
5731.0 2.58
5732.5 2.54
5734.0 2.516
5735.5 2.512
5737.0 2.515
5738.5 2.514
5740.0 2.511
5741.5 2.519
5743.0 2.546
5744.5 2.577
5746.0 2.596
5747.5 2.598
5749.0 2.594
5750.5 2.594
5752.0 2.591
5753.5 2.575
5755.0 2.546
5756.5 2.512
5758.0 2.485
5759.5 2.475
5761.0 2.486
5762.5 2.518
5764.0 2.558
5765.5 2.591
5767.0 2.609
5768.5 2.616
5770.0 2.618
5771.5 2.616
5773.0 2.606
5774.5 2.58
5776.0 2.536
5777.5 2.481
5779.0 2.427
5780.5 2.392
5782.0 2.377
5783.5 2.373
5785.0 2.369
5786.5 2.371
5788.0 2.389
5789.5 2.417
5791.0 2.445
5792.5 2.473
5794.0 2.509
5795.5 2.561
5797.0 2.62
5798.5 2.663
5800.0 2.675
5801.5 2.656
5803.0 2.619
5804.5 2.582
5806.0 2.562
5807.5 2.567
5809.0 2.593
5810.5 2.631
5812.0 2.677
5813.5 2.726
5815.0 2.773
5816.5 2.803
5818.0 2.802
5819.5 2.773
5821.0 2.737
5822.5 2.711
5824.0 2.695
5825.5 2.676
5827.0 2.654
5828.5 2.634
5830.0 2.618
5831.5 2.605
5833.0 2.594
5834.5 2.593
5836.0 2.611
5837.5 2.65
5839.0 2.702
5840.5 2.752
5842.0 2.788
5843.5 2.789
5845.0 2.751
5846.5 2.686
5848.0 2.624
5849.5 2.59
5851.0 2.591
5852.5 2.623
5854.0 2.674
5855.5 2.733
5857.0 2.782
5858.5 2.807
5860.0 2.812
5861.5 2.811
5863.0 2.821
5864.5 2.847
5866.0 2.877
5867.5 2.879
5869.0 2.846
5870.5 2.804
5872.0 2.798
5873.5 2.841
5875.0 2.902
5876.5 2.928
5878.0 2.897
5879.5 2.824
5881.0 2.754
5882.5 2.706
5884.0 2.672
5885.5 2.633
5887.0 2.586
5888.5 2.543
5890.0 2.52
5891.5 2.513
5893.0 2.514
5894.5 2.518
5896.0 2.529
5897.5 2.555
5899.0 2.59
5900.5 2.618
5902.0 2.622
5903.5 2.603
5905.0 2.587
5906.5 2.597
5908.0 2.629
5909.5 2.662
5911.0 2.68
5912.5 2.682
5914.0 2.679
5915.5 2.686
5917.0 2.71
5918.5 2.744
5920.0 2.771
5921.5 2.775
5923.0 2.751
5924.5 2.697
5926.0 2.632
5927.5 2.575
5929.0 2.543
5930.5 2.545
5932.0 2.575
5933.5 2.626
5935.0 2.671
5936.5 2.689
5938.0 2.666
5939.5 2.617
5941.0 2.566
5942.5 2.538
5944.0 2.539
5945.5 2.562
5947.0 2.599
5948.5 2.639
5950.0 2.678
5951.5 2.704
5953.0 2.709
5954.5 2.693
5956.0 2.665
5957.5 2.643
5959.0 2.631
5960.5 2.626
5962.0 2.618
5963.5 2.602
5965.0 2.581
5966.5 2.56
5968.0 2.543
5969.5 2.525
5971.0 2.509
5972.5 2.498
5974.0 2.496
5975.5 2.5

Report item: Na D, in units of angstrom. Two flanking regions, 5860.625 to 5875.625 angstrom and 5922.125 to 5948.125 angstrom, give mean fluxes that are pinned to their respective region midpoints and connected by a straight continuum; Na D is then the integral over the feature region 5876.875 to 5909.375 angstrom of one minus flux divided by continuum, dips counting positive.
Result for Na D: 1.6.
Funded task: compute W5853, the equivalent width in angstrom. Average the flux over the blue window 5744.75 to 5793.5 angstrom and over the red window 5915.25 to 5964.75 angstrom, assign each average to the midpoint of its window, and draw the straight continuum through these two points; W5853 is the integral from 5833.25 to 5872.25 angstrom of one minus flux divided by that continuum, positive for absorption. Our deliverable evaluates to -2.4 angstrom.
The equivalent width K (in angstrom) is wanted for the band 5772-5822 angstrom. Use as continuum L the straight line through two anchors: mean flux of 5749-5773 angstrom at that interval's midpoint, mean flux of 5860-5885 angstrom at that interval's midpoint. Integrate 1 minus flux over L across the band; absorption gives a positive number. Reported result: 1.5 angstrom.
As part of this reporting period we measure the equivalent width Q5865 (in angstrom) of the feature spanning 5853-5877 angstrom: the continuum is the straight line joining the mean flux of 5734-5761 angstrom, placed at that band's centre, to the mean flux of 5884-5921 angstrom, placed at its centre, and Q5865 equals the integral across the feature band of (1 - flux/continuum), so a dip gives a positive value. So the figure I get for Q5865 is -2.0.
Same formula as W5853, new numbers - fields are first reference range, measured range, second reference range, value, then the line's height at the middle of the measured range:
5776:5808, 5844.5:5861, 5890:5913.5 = -0.9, 2.55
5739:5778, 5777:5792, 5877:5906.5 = 1.0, 2.57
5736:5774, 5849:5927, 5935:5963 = -2.7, 2.61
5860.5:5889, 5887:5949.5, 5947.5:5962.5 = 2.3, 2.72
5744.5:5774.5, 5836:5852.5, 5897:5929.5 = -0.4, 2.62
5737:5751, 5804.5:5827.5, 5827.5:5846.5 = -0.4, 2.65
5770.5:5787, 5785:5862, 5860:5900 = -2.0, 2.58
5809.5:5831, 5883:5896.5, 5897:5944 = 0.5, 2.66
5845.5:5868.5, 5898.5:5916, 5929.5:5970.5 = 0.2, 2.67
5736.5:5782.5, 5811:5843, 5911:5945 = -1.4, 2.58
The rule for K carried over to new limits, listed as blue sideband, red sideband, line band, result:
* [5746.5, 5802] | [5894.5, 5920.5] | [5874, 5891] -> -0.7 angstrom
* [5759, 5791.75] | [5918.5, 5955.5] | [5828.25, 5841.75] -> -0.5 angstrom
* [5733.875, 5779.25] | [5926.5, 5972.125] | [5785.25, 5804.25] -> 0.2 angstrom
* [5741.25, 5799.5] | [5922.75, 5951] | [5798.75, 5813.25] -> -0.5 angstrom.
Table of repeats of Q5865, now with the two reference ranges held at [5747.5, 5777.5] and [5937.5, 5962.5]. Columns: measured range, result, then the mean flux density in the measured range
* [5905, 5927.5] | -0.6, 2.69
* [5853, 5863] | -0.7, 2.77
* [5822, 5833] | -0.3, 2.65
